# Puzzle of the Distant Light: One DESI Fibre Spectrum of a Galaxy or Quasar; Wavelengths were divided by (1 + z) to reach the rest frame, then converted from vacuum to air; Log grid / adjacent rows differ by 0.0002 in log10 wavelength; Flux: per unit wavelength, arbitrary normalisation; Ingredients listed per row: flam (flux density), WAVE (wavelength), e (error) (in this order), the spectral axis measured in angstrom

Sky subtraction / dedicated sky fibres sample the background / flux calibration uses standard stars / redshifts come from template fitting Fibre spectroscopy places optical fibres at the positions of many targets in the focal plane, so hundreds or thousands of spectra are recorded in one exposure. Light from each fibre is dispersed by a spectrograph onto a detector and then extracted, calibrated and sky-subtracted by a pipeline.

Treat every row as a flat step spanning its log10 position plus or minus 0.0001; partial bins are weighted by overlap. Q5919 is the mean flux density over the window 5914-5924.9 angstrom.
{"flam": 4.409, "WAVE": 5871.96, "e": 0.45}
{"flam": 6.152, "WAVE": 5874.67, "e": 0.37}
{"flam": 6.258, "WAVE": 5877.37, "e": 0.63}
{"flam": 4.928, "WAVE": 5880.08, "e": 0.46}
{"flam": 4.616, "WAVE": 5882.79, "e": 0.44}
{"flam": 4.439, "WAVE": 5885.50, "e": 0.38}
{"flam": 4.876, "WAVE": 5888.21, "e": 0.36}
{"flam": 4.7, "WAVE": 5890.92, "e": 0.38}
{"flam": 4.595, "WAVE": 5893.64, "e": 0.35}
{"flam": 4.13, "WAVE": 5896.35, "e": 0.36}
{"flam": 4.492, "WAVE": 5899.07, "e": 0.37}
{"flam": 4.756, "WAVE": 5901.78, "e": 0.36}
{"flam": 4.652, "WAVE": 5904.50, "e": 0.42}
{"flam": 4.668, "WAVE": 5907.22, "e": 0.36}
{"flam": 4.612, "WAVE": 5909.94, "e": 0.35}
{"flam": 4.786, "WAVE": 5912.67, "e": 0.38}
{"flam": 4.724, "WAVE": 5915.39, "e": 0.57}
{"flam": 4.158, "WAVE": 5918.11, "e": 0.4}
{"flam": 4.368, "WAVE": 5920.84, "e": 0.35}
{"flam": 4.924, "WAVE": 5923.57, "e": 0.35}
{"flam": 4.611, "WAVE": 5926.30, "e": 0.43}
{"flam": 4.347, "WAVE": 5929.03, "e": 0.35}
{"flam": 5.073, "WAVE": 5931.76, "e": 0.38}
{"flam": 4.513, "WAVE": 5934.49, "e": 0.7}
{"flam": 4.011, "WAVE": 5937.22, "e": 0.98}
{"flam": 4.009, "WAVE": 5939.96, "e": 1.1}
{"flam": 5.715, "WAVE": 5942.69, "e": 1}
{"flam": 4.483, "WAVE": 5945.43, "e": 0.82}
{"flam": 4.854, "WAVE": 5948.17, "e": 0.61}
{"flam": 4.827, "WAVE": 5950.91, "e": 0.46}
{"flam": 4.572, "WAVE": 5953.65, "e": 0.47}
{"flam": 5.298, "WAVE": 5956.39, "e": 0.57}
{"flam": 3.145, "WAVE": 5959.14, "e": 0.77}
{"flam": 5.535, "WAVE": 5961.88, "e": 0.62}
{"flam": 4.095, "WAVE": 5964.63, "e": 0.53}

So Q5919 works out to 4.54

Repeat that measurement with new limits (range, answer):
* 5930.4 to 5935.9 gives 4.79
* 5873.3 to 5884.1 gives 5.49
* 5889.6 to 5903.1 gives 4.53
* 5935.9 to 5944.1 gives 4.58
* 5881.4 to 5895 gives 4.65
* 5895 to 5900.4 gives 4.31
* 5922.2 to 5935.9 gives 4.69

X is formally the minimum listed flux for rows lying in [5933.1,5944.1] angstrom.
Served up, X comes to 4.009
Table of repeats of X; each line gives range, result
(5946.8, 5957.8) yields 4.572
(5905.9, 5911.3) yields 4.612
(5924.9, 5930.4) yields 4.347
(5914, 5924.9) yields 4.158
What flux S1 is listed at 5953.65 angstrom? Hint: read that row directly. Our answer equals 4.572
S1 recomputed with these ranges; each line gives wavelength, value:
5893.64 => 4.595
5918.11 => 4.158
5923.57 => 4.924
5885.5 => 4.439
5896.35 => 4.13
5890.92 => 4.7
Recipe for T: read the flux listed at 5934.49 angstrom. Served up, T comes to 4.513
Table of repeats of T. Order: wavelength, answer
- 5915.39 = 4.724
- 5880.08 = 4.928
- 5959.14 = 3.145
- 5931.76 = 5.073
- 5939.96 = 4.009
